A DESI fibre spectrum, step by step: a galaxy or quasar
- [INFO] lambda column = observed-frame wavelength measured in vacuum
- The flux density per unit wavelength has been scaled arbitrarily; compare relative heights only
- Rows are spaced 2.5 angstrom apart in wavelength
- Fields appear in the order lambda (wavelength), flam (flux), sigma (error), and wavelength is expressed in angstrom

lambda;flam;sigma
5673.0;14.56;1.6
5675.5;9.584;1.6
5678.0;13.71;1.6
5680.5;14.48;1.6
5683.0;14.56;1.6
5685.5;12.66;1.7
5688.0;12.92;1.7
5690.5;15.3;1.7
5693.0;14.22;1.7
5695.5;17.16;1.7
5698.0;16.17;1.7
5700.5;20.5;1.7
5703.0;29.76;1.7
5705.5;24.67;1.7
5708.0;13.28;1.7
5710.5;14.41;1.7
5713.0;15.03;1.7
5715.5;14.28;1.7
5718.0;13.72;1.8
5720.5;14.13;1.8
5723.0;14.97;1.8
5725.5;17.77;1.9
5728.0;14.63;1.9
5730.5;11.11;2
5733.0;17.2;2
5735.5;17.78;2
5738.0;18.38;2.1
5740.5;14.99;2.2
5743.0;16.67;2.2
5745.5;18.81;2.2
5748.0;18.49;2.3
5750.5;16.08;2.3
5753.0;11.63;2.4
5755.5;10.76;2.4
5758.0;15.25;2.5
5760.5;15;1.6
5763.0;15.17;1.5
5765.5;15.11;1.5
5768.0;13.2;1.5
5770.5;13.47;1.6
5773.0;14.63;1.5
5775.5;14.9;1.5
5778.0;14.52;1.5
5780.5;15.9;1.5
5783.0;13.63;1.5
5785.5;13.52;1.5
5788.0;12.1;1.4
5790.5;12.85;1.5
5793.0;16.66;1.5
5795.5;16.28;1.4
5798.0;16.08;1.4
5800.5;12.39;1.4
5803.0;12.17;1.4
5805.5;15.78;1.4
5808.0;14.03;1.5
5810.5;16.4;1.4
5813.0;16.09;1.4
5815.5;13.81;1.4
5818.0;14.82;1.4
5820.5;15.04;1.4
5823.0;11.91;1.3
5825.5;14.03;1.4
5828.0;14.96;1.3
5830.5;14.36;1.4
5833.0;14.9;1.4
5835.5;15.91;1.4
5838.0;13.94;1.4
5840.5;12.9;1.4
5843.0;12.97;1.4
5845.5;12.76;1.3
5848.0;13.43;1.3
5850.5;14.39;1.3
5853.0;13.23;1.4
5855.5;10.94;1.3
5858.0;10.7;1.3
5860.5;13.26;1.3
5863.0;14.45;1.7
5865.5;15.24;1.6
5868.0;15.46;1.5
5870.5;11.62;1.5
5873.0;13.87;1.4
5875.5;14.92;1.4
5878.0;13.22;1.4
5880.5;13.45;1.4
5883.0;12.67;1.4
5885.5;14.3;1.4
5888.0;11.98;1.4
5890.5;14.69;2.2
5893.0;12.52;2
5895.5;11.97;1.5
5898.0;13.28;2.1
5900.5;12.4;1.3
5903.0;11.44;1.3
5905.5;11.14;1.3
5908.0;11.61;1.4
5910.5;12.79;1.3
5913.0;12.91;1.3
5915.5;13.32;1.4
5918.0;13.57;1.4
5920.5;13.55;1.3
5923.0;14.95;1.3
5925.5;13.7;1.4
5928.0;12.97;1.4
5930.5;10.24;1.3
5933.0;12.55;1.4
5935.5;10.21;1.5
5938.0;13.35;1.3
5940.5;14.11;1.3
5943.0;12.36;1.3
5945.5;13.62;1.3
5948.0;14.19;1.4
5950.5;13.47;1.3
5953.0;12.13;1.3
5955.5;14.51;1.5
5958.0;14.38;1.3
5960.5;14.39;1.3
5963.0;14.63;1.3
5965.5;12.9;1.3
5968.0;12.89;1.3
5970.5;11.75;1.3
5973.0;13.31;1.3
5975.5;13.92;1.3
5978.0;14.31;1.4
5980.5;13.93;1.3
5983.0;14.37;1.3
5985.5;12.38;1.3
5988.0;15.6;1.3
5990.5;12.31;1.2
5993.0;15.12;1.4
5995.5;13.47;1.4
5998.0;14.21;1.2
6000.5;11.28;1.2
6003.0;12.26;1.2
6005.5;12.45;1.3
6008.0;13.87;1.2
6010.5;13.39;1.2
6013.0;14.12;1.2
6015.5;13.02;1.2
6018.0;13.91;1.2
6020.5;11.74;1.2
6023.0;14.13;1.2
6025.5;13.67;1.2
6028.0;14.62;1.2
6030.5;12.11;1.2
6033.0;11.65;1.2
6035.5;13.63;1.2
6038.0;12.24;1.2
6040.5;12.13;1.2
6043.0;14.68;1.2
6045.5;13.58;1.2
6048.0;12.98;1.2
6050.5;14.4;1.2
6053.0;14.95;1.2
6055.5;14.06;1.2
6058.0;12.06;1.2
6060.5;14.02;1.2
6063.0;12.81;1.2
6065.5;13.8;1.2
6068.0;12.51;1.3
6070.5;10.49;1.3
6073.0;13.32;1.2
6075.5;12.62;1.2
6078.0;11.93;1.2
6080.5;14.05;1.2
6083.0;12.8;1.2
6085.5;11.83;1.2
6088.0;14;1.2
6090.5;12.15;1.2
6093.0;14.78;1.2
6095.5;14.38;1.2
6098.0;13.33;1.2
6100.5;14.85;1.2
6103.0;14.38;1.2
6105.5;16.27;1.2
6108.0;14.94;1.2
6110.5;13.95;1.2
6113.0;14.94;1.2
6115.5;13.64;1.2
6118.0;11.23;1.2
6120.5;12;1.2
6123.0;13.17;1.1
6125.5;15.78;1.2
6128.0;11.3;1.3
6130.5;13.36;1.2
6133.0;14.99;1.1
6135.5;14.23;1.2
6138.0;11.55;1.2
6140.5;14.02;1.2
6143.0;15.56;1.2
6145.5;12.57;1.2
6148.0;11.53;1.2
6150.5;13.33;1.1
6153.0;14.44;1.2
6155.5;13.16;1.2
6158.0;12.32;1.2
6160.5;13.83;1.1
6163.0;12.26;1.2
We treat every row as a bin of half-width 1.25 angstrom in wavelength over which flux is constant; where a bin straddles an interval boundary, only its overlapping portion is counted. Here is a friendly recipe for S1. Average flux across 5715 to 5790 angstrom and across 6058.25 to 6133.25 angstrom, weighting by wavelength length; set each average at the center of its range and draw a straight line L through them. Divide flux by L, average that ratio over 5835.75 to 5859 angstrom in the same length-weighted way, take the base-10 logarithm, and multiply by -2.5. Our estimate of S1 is 0.12 mag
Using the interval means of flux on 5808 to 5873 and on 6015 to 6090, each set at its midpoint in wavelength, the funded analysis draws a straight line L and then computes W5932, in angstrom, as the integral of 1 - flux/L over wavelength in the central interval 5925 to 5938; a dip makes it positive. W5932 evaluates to 1.53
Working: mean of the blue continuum 13.9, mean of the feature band 12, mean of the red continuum 13.1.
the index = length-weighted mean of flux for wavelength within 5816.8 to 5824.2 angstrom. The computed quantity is 13.9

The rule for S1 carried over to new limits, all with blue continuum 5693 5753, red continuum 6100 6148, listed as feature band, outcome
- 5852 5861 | 0.31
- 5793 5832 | 0.11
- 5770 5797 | 0.13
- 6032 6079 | 0.10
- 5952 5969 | 0.10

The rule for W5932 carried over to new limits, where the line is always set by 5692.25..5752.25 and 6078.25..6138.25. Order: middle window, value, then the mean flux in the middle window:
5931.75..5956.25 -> 3.2 angstrom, 13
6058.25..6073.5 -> 1.4 angstrom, 12.8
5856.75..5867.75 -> 1.5 angstrom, 13.6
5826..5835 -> 0.7 angstrom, 14.8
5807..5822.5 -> 1.1 angstrom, 14.9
